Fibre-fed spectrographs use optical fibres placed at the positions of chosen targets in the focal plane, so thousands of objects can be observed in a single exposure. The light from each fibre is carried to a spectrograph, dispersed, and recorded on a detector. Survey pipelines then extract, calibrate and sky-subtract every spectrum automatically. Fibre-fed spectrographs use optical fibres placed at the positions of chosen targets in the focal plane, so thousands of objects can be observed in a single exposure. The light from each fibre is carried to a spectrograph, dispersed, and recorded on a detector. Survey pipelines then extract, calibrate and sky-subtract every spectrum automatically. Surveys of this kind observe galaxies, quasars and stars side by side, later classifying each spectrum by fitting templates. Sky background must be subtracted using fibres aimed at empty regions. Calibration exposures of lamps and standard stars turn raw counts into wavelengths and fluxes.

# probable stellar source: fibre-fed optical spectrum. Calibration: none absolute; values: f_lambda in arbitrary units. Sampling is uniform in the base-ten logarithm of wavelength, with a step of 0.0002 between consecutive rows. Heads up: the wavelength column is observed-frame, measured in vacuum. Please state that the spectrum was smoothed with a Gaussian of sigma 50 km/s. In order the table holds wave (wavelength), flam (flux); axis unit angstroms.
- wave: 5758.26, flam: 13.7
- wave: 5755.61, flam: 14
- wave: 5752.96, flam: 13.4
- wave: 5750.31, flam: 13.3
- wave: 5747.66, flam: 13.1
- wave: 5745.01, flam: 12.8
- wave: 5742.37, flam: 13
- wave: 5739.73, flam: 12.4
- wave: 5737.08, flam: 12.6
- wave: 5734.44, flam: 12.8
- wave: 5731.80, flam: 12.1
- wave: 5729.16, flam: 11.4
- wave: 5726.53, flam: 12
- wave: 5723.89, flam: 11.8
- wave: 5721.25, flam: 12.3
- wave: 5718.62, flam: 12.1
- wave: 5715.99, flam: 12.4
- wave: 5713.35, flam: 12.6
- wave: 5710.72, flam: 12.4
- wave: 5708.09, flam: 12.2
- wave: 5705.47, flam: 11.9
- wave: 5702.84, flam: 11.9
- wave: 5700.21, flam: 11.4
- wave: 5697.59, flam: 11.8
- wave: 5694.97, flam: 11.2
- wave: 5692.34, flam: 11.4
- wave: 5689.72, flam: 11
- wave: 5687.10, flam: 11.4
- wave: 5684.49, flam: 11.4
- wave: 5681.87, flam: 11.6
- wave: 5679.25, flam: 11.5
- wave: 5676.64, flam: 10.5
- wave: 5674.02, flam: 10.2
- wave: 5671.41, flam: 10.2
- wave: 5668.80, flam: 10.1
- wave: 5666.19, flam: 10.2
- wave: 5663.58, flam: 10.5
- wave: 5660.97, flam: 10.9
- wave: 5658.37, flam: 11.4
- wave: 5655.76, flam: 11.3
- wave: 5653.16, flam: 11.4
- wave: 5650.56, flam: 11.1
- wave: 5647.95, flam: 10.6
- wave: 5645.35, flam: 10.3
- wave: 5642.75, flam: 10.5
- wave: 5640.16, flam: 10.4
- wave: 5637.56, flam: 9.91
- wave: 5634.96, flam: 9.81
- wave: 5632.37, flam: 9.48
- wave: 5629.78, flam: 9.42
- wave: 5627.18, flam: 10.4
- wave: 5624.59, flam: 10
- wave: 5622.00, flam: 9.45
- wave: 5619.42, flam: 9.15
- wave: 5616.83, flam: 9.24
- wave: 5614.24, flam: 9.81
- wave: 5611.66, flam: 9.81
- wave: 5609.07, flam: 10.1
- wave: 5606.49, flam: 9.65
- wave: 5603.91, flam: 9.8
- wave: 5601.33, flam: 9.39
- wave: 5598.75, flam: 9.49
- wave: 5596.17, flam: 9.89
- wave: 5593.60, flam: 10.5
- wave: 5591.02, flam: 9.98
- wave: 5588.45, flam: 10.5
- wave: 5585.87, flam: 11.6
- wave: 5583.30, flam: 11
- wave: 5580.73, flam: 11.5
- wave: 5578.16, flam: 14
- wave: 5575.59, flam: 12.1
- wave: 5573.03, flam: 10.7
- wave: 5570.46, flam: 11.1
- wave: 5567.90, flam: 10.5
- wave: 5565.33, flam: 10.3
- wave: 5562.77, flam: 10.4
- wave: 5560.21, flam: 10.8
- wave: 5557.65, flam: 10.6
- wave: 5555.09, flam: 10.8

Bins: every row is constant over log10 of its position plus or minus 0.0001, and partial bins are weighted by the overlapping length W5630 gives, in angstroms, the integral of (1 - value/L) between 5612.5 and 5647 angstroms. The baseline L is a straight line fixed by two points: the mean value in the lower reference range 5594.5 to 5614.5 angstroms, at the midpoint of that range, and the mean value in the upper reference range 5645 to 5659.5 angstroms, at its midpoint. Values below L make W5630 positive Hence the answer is 2.0 angstroms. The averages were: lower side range 9.76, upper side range 11.1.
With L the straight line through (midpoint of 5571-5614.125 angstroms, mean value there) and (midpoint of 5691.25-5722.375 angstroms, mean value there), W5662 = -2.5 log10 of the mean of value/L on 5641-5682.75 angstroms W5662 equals 0.066 mag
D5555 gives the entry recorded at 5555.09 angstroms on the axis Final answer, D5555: 10.8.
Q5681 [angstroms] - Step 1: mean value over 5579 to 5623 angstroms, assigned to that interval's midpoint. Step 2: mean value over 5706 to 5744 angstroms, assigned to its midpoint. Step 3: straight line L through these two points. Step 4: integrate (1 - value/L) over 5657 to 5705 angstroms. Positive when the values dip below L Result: 1.9 angstroms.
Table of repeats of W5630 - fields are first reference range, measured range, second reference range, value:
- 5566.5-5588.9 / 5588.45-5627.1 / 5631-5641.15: 3.15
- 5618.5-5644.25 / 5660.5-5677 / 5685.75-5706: 0.71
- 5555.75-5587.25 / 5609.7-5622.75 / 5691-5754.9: 2.26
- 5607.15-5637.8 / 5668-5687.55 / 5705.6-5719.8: 0.77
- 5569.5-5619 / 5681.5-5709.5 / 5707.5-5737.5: 0.68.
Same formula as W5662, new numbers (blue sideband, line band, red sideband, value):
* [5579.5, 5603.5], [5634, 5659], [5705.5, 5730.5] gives 0.05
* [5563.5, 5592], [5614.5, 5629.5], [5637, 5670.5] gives 0.13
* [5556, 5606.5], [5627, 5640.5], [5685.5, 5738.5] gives 0.14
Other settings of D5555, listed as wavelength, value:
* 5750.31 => 13.3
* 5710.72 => 12.4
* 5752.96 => 13.4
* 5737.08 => 12.6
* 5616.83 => 9.24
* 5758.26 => 13.7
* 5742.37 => 13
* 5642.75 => 10.5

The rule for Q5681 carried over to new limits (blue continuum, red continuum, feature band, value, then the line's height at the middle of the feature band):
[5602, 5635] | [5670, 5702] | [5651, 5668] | -0.6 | 10.6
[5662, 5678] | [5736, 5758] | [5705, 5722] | -0.6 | 11.9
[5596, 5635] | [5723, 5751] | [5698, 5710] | -0.2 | 11.7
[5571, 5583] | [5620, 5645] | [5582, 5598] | 1.3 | 11.5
